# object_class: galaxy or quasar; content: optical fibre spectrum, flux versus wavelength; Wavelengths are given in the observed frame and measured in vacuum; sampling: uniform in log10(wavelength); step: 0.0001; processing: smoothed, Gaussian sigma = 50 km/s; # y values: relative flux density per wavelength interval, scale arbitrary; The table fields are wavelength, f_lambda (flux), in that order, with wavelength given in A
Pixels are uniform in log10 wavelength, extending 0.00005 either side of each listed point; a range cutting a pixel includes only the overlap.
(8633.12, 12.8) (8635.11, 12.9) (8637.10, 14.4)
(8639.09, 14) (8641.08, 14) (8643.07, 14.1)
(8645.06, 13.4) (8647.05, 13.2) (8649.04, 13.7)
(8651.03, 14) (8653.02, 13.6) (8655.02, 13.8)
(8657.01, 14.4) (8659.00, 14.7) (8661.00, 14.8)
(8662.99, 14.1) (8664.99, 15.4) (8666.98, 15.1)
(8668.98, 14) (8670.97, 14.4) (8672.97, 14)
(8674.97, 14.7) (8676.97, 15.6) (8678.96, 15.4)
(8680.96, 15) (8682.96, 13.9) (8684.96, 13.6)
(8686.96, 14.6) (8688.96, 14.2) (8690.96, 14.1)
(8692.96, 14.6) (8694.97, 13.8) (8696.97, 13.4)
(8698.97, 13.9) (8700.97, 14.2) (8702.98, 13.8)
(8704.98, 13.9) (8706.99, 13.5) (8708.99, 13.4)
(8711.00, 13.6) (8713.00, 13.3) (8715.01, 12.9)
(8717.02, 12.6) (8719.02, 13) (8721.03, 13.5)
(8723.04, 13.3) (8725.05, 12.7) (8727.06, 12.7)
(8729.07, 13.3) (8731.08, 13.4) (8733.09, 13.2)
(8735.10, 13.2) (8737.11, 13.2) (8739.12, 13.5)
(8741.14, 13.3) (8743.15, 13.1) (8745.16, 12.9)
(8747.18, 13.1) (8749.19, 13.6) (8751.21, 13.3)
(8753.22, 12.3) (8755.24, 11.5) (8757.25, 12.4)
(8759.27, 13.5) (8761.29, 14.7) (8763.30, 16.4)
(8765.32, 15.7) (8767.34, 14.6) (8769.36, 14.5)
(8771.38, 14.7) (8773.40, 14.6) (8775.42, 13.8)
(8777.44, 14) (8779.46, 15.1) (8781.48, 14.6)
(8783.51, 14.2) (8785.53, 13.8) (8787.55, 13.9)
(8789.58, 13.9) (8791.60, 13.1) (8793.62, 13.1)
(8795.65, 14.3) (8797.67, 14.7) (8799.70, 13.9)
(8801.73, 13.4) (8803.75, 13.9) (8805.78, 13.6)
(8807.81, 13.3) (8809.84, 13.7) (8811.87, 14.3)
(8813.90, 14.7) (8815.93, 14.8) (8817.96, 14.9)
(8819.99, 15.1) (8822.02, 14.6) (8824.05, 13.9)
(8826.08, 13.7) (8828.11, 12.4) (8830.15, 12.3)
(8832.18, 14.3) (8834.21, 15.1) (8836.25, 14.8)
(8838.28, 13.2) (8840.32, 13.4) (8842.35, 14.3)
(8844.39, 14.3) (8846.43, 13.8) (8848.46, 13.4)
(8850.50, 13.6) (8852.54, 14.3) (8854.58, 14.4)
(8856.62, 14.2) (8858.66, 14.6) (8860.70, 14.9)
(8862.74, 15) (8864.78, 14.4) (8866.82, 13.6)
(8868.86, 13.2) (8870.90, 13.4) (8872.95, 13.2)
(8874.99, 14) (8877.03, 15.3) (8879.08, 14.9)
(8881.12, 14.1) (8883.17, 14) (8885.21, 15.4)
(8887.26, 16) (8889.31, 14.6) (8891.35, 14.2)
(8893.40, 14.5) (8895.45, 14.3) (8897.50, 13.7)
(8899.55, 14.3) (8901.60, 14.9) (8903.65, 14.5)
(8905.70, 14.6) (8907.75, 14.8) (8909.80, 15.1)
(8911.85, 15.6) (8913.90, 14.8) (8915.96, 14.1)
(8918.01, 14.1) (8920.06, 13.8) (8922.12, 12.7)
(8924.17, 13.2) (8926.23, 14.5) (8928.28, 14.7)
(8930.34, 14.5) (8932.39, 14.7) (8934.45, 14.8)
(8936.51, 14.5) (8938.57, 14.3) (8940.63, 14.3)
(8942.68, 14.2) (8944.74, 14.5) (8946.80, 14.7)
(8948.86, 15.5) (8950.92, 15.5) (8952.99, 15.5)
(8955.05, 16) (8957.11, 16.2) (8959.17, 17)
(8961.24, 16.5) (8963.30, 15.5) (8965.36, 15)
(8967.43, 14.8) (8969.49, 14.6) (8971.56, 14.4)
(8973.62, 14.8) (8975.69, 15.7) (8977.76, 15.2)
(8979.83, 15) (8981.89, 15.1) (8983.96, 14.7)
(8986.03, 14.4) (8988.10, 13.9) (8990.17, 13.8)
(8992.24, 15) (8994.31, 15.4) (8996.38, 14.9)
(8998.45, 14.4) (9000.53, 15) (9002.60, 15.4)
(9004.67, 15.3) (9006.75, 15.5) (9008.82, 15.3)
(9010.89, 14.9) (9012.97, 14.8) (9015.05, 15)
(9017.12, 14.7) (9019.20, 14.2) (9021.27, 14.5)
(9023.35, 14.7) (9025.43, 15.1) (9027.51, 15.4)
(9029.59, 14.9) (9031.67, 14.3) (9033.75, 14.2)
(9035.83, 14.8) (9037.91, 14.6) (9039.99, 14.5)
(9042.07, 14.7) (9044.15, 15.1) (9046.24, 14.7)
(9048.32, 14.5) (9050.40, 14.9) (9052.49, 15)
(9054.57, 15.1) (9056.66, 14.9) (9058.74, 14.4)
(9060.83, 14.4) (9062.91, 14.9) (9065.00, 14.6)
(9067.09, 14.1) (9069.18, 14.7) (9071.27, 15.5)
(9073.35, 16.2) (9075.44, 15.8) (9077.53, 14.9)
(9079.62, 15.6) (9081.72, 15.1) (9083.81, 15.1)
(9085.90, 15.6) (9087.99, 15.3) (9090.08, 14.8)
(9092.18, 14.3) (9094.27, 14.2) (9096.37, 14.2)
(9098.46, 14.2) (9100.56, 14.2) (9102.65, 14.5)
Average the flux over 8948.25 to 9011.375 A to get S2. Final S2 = 15.2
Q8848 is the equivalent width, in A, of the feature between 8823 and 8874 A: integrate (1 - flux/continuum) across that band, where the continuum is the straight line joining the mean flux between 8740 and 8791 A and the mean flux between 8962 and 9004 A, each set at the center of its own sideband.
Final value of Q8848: 1.3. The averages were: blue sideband 13.9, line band 13.9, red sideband 14.9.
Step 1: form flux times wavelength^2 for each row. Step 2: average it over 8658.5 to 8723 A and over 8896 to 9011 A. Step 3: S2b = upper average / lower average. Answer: 1.1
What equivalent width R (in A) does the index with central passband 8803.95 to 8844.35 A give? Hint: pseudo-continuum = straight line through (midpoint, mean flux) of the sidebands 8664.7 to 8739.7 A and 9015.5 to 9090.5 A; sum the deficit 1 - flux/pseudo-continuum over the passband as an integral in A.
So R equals 0.48 A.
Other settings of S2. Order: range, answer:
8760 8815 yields 14.2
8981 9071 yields 14.8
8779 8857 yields 14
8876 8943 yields 14.5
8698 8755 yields 13.2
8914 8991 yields 14.8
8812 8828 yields 14.4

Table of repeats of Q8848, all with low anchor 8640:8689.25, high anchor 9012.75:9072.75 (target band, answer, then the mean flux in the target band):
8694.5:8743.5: 3.50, 13.3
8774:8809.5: 1.31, 13.9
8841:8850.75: 0.42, 13.9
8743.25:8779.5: 1.37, 13.9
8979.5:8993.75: 0.11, 14.6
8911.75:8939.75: 0.66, 14.3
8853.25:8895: 0.45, 14.4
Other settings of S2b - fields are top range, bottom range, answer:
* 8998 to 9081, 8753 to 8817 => 1.12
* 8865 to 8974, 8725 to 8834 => 1.09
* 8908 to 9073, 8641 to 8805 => 1.14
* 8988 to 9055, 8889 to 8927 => 1.06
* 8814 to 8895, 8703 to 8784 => 1.07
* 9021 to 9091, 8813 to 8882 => 1.11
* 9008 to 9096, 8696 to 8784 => 1.17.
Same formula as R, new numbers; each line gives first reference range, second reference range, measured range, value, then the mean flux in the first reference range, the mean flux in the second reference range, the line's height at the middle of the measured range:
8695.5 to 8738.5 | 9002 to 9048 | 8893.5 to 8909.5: -0.3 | 13.3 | 14.8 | 14.2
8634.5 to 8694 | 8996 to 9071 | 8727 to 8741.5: 1.1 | 14.3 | 14.8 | 14.4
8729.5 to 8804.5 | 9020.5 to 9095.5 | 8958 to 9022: -1.7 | 13.8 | 14.9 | 14.6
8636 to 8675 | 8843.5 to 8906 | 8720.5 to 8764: 3.0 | 14.2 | 14.3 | 14.2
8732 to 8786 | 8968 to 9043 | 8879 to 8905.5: -0.4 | 13.8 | 14.8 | 14.3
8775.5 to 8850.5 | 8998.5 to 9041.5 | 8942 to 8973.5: -1.6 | 14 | 14.8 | 14.6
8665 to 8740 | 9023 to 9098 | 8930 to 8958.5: -0.9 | 13.8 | 14.9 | 14.5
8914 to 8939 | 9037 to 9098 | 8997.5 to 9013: -0.6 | 14.2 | 14.9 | 14.6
